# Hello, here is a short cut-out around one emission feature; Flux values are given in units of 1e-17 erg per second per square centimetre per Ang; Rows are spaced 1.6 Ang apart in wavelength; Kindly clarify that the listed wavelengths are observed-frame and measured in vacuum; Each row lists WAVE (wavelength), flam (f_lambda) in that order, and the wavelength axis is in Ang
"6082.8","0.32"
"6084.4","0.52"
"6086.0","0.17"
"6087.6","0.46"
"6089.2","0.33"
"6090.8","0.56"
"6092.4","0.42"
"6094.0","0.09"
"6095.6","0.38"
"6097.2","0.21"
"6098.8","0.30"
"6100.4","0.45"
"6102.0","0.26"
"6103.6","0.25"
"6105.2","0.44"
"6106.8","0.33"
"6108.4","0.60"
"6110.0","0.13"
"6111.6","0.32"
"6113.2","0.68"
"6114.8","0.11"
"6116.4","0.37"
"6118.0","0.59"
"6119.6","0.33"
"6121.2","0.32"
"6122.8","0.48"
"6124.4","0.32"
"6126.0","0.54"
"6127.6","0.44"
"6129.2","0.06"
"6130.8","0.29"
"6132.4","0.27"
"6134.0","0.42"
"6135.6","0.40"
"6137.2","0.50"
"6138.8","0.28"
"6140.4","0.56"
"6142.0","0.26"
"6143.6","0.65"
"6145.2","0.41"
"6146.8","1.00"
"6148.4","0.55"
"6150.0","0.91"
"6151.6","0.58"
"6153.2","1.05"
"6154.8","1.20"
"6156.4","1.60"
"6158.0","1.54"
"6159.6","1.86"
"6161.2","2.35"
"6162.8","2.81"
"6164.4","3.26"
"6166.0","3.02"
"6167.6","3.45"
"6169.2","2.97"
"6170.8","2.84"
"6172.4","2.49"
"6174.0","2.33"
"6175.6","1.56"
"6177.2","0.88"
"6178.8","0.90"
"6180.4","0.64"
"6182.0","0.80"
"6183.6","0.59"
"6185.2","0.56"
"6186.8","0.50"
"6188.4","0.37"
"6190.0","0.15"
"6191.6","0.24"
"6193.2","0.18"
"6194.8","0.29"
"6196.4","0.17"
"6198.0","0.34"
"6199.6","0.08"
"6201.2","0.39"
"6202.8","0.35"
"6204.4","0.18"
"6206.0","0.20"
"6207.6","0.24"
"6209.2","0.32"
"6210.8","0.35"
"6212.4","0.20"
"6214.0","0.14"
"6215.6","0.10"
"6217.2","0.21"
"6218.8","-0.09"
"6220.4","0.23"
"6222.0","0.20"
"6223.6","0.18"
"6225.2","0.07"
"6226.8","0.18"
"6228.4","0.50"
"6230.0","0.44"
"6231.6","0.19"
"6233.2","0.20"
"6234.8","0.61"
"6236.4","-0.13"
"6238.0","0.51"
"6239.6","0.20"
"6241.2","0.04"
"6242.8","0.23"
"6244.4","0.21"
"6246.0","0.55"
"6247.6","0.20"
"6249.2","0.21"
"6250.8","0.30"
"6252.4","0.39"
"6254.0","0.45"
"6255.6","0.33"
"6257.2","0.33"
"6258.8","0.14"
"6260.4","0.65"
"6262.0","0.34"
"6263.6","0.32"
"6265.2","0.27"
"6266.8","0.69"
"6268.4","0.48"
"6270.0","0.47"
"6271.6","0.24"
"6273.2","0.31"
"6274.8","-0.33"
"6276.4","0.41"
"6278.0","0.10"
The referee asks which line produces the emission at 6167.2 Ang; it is [O II] 3727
